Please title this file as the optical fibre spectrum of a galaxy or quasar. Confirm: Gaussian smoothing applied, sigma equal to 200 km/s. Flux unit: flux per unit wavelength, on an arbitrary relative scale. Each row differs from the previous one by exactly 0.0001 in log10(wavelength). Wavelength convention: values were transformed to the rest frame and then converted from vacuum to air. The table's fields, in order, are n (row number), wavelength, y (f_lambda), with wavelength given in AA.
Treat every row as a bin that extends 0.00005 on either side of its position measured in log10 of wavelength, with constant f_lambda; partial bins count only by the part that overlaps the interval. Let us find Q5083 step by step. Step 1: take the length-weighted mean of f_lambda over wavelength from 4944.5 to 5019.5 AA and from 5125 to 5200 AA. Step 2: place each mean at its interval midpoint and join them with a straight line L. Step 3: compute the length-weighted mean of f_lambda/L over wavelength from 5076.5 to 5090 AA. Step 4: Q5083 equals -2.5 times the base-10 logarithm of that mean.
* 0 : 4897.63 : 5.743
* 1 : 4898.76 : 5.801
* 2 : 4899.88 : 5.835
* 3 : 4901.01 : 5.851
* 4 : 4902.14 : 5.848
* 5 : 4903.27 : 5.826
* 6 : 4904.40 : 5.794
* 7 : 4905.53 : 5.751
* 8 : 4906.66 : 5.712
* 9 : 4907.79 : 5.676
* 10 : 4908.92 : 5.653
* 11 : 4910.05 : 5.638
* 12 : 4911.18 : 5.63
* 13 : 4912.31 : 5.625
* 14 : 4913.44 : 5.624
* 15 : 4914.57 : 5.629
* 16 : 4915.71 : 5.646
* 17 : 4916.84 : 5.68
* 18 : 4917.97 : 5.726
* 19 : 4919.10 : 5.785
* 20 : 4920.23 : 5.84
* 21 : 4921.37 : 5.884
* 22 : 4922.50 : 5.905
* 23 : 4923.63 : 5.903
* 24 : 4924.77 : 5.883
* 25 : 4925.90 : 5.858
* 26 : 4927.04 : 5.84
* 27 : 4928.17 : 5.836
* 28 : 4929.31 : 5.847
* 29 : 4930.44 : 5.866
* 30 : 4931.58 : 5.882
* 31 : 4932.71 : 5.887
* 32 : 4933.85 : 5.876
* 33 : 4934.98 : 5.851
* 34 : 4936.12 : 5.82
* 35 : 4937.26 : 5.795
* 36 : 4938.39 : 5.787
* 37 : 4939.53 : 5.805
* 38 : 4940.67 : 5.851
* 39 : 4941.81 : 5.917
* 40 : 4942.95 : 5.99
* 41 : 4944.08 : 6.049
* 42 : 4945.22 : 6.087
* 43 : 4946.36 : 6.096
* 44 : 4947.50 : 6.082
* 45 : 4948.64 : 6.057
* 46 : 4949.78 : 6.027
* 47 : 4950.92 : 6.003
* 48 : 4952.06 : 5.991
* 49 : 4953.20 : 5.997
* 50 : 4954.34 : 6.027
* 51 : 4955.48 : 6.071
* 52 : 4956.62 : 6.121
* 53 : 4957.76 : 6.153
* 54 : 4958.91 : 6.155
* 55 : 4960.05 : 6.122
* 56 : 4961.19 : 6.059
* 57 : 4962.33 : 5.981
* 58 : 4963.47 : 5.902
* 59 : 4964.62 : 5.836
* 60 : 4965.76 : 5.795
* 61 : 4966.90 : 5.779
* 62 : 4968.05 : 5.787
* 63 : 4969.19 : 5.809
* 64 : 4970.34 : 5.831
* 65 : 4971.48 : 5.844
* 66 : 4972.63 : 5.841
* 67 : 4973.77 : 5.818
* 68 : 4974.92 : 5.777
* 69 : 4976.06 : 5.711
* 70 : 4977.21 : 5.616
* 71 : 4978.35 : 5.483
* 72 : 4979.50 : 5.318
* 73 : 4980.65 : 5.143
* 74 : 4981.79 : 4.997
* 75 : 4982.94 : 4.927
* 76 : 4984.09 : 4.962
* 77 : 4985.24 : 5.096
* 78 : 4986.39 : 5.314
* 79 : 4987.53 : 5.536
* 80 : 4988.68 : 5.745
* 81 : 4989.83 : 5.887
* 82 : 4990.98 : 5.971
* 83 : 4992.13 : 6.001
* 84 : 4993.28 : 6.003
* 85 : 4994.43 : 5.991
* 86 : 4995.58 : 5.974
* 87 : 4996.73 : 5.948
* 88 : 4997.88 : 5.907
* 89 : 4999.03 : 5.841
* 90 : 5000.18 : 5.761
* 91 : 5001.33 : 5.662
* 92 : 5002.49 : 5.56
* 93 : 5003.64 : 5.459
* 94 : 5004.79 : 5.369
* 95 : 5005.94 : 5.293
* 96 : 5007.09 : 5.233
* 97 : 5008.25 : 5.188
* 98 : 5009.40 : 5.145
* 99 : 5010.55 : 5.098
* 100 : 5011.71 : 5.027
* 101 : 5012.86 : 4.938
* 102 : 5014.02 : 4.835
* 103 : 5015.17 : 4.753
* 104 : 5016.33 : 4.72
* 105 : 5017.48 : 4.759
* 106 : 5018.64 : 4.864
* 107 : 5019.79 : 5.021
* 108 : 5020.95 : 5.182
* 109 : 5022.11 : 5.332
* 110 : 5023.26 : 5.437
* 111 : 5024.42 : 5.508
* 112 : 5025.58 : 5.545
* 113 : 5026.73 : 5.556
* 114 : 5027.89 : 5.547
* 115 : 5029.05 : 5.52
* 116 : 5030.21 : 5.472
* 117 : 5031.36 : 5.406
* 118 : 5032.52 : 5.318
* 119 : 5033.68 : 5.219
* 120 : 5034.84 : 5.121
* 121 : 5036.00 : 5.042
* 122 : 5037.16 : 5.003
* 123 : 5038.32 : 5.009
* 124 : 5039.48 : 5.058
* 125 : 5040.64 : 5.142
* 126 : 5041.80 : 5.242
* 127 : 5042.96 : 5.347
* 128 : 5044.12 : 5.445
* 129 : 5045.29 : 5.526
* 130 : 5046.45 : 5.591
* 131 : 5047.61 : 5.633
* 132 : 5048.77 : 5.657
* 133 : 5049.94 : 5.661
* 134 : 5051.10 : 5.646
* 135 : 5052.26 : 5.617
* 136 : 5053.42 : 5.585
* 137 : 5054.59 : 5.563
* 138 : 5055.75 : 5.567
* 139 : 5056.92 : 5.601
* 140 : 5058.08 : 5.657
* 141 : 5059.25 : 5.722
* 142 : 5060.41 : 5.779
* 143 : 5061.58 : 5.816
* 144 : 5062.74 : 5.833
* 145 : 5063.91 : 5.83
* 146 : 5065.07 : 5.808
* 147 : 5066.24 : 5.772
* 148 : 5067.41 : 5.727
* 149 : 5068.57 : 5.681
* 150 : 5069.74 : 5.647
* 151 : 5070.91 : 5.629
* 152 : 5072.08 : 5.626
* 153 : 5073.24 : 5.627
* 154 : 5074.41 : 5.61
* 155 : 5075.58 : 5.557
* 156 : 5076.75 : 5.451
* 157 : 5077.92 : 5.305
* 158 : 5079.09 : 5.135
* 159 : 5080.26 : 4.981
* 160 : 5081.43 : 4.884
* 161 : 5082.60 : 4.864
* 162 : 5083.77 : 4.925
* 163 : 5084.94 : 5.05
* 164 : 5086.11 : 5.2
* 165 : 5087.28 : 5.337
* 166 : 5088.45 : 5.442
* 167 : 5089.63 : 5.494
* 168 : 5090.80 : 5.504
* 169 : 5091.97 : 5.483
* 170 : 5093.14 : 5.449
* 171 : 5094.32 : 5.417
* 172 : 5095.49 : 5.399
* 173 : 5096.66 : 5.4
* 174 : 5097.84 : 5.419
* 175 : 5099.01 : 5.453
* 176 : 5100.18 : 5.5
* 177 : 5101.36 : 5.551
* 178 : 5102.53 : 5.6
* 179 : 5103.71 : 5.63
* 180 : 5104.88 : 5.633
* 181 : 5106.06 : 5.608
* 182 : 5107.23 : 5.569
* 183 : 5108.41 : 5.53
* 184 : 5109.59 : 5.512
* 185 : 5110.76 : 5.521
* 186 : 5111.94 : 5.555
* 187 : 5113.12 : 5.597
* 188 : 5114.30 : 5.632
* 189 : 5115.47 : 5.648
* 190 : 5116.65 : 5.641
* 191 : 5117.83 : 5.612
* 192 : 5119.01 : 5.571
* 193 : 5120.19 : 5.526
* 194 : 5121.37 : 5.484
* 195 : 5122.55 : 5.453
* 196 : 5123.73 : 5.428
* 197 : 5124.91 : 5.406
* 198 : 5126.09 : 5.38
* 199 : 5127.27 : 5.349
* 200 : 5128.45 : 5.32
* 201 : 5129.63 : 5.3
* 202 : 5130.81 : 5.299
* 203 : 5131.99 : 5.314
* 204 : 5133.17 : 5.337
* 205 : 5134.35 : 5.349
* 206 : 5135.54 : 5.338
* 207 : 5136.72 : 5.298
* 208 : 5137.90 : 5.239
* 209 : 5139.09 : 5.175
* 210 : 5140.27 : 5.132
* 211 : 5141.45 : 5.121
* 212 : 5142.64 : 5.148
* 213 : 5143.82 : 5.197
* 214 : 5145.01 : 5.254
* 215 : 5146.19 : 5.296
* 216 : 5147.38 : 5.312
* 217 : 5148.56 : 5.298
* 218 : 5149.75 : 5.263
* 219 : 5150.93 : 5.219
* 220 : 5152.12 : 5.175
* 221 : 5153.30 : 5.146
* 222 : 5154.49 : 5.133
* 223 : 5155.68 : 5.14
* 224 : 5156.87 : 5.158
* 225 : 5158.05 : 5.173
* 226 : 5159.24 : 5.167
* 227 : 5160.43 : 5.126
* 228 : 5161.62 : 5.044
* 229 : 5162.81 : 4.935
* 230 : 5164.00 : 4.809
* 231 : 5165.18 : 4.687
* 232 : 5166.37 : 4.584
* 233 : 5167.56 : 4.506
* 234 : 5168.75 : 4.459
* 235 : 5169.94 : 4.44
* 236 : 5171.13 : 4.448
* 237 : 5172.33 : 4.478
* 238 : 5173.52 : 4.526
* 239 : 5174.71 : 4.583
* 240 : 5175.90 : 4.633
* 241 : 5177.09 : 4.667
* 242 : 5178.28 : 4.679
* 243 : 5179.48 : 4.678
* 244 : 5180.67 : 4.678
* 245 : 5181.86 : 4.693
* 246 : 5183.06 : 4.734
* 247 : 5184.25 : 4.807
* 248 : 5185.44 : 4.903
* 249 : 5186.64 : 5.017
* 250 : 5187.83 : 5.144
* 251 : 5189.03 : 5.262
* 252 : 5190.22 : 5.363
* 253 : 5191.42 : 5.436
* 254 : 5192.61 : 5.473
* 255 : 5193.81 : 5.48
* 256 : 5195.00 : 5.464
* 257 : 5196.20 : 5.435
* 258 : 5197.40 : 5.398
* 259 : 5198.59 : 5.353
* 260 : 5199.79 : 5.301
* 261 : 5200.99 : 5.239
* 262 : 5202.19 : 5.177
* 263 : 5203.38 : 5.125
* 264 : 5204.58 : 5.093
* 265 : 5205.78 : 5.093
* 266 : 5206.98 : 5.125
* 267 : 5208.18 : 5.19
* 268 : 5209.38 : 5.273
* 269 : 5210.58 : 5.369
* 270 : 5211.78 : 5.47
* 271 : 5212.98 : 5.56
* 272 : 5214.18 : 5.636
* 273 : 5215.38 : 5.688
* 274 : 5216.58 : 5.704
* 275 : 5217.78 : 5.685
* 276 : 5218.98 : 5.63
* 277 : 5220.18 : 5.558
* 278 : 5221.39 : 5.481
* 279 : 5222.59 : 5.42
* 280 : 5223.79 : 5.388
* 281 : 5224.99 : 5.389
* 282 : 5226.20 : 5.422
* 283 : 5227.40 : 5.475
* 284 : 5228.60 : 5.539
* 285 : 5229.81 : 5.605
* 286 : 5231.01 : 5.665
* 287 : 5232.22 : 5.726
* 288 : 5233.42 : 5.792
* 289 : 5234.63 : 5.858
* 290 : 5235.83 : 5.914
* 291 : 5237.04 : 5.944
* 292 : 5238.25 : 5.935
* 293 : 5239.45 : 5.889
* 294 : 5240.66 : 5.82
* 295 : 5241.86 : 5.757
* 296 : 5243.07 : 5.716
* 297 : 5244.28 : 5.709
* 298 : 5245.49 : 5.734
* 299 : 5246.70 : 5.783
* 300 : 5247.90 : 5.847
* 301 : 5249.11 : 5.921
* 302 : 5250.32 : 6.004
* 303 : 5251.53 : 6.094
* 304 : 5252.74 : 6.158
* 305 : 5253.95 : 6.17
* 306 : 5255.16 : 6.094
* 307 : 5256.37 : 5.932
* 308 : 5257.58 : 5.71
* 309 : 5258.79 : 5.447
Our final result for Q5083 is 0.03 mag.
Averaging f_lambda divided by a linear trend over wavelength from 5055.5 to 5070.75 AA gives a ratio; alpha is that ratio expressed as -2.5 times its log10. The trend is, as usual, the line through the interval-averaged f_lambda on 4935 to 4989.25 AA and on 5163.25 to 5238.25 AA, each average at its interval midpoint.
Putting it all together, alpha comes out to -0.04 mag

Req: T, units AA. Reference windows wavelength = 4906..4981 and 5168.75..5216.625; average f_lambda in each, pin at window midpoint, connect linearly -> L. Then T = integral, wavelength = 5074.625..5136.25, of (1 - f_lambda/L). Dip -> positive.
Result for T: -0.7 AA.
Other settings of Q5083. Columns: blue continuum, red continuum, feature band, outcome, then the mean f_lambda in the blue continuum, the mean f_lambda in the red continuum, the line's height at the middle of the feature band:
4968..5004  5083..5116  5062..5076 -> -0.04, 5.64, 5.46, 5.51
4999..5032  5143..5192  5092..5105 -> -0.08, 5.27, 4.93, 5.09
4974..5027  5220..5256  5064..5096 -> 0.02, 5.4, 5.76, 5.52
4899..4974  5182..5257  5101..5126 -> 0.02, 5.87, 5.53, 5.66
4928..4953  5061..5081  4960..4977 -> 0.00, 5.93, 5.59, 5.86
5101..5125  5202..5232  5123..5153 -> 0.05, 5.56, 5.44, 5.53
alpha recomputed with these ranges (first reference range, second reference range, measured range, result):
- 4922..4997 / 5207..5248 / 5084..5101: 0.07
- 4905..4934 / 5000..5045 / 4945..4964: -0.09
